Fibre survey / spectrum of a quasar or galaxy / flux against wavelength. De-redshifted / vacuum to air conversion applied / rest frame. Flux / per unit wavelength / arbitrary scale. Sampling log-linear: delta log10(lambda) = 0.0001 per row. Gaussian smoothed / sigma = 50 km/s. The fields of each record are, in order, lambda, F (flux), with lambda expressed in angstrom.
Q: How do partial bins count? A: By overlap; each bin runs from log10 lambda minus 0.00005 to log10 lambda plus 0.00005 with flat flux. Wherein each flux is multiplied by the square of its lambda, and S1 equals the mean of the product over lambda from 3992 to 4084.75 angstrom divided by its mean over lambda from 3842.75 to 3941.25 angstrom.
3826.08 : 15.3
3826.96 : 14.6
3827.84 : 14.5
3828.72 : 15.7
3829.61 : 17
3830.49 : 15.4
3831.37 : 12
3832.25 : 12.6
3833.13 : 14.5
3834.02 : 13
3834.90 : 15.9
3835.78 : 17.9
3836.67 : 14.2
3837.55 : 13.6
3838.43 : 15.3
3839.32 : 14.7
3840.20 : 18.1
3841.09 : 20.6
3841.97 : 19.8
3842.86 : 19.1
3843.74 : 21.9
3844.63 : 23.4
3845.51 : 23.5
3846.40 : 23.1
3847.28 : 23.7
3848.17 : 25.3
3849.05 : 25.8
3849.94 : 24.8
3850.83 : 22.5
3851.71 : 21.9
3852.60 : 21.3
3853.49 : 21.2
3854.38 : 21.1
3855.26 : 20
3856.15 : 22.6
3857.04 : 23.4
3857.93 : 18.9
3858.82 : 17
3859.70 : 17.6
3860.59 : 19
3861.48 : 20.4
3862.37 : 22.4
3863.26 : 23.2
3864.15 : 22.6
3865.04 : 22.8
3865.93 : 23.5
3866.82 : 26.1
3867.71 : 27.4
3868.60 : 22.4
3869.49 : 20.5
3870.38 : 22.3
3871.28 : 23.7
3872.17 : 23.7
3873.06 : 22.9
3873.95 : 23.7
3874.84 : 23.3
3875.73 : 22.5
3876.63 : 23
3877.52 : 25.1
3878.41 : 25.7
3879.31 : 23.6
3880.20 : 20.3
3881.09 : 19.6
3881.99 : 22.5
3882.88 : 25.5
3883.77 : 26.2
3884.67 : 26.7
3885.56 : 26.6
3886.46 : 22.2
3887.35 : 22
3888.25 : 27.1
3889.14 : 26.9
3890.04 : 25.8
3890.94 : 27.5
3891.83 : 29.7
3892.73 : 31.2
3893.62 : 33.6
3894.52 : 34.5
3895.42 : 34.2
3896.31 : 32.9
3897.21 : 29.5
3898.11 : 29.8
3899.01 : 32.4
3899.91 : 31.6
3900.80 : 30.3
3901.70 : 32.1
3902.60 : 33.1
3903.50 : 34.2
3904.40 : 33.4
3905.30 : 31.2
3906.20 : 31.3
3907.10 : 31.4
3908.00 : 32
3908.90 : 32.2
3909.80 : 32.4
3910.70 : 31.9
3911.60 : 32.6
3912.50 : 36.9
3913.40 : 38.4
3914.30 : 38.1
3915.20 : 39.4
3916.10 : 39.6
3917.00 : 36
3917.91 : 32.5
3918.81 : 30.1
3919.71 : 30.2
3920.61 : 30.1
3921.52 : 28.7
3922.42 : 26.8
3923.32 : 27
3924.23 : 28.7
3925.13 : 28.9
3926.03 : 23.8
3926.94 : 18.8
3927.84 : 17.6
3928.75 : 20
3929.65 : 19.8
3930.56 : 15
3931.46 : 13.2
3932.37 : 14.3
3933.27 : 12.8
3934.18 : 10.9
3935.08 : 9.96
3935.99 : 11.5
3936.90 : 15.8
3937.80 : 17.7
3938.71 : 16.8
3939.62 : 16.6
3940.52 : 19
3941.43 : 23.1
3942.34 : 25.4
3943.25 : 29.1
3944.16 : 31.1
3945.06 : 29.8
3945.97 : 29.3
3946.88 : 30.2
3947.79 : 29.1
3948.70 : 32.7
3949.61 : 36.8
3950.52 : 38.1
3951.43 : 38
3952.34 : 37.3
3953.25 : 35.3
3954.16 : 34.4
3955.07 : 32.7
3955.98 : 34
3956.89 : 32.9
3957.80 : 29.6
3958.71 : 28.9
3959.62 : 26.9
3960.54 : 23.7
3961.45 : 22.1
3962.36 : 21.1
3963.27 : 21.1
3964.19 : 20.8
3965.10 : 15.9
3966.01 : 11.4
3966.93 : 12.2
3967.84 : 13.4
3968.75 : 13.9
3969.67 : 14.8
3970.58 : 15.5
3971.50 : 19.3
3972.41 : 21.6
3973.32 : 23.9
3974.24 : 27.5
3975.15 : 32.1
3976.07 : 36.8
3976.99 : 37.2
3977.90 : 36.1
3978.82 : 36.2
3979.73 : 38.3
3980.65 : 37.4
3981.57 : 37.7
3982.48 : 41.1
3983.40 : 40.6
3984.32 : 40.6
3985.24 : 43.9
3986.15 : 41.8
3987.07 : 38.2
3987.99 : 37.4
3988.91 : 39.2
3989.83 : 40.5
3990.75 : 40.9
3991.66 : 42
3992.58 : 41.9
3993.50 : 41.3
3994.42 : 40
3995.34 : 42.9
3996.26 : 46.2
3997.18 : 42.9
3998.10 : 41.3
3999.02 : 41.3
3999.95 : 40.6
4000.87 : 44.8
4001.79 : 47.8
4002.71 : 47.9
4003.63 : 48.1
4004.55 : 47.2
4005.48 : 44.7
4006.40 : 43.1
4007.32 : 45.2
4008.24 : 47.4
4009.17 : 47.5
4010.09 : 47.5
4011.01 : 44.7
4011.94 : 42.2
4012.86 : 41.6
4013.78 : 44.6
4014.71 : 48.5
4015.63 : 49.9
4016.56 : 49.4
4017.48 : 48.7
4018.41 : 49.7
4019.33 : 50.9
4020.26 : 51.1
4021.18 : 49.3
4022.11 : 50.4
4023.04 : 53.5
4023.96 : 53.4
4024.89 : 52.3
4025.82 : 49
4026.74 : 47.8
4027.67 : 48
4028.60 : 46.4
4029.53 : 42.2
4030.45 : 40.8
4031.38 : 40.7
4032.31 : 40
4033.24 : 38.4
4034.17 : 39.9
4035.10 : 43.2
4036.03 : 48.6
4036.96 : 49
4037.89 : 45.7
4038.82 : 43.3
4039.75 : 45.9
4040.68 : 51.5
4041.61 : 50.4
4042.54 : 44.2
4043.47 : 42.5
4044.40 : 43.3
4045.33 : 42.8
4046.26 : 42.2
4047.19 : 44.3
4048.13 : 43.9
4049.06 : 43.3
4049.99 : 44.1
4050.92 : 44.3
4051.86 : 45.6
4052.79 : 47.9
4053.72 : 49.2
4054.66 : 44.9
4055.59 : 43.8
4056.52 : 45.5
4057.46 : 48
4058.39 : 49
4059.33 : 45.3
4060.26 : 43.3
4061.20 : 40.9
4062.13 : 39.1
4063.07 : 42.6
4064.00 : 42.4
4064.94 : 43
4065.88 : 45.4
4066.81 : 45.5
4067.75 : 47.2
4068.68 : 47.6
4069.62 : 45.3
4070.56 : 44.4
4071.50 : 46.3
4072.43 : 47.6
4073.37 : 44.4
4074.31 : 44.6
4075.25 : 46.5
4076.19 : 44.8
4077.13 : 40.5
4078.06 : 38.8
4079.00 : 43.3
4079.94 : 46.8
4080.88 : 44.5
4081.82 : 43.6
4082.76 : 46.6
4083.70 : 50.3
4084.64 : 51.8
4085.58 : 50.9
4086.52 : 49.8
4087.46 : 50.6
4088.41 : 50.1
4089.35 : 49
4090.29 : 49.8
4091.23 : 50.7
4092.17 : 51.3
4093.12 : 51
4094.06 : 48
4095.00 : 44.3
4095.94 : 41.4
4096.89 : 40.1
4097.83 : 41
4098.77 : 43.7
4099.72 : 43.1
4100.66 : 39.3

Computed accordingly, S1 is 1.94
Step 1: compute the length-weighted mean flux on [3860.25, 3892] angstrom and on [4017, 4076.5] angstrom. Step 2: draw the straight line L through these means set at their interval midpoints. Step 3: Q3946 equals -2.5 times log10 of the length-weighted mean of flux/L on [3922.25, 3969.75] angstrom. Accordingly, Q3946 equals 0.36 mag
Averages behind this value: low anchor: 23.8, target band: 23.4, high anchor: 45.7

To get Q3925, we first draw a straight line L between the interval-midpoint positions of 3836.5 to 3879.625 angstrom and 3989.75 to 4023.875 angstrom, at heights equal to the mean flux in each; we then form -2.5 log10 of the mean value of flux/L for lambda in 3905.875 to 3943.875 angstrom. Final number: 0.25 mag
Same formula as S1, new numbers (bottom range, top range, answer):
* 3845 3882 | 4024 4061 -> 2.20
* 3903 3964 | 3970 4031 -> 1.60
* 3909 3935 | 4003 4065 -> 1.81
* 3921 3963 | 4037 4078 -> 1.91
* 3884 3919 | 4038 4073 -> 1.54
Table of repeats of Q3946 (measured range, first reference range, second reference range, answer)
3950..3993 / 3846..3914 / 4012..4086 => 0.20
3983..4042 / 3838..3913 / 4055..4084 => -0.16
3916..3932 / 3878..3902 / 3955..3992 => 0.12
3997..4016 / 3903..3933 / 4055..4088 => -0.18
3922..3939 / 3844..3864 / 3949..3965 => 0.45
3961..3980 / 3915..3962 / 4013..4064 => 0.37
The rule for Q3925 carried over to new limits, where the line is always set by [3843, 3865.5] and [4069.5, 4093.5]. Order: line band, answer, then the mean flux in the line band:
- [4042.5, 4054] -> -0.02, 44.4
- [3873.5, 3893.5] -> 0.01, 25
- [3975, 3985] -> -0.06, 37.9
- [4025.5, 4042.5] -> -0.08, 45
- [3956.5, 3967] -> 0.44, 22.5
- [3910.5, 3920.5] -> -0.22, 35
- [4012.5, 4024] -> -0.22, 49.2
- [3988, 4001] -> -0.11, 41.6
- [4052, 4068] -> -0.01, 44.9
